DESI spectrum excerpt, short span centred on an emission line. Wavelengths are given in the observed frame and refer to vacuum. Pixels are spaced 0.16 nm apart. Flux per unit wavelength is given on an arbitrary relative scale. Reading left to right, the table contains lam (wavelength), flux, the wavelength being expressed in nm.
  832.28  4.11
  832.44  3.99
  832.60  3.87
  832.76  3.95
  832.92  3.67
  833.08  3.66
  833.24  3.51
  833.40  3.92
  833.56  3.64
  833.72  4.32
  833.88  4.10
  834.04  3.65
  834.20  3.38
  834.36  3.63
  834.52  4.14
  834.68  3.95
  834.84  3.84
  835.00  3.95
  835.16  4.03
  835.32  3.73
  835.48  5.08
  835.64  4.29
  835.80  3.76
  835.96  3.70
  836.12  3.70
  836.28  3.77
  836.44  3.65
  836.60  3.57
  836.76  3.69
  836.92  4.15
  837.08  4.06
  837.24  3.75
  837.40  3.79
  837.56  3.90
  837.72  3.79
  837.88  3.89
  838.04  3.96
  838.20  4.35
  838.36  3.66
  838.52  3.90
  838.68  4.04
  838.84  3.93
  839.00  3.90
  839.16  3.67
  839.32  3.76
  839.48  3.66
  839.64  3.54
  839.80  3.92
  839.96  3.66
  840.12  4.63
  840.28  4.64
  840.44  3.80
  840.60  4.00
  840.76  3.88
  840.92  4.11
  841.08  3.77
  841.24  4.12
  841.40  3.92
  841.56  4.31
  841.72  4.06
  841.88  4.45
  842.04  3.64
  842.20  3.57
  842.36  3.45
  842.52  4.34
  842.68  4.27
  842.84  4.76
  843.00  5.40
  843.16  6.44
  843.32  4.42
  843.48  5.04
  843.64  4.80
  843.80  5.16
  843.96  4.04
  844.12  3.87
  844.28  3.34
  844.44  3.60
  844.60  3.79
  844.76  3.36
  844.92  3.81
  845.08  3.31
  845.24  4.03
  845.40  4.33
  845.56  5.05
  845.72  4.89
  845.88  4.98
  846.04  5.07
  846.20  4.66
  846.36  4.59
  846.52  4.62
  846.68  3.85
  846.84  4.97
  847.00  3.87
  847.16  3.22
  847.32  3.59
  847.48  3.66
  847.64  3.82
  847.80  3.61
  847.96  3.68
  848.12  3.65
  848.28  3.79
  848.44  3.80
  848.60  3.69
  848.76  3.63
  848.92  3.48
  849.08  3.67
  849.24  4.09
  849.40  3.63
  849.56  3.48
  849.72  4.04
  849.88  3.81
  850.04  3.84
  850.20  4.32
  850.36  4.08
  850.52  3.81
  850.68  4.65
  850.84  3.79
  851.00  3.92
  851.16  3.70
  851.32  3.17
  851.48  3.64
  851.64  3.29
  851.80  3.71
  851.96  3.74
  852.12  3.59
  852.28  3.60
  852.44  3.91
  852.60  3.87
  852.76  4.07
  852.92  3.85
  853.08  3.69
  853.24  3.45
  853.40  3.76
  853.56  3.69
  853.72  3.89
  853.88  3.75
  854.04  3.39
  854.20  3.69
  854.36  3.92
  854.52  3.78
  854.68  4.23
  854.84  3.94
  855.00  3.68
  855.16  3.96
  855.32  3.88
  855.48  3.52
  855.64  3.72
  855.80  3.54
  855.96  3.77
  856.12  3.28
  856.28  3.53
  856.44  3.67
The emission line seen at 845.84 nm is [N II]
